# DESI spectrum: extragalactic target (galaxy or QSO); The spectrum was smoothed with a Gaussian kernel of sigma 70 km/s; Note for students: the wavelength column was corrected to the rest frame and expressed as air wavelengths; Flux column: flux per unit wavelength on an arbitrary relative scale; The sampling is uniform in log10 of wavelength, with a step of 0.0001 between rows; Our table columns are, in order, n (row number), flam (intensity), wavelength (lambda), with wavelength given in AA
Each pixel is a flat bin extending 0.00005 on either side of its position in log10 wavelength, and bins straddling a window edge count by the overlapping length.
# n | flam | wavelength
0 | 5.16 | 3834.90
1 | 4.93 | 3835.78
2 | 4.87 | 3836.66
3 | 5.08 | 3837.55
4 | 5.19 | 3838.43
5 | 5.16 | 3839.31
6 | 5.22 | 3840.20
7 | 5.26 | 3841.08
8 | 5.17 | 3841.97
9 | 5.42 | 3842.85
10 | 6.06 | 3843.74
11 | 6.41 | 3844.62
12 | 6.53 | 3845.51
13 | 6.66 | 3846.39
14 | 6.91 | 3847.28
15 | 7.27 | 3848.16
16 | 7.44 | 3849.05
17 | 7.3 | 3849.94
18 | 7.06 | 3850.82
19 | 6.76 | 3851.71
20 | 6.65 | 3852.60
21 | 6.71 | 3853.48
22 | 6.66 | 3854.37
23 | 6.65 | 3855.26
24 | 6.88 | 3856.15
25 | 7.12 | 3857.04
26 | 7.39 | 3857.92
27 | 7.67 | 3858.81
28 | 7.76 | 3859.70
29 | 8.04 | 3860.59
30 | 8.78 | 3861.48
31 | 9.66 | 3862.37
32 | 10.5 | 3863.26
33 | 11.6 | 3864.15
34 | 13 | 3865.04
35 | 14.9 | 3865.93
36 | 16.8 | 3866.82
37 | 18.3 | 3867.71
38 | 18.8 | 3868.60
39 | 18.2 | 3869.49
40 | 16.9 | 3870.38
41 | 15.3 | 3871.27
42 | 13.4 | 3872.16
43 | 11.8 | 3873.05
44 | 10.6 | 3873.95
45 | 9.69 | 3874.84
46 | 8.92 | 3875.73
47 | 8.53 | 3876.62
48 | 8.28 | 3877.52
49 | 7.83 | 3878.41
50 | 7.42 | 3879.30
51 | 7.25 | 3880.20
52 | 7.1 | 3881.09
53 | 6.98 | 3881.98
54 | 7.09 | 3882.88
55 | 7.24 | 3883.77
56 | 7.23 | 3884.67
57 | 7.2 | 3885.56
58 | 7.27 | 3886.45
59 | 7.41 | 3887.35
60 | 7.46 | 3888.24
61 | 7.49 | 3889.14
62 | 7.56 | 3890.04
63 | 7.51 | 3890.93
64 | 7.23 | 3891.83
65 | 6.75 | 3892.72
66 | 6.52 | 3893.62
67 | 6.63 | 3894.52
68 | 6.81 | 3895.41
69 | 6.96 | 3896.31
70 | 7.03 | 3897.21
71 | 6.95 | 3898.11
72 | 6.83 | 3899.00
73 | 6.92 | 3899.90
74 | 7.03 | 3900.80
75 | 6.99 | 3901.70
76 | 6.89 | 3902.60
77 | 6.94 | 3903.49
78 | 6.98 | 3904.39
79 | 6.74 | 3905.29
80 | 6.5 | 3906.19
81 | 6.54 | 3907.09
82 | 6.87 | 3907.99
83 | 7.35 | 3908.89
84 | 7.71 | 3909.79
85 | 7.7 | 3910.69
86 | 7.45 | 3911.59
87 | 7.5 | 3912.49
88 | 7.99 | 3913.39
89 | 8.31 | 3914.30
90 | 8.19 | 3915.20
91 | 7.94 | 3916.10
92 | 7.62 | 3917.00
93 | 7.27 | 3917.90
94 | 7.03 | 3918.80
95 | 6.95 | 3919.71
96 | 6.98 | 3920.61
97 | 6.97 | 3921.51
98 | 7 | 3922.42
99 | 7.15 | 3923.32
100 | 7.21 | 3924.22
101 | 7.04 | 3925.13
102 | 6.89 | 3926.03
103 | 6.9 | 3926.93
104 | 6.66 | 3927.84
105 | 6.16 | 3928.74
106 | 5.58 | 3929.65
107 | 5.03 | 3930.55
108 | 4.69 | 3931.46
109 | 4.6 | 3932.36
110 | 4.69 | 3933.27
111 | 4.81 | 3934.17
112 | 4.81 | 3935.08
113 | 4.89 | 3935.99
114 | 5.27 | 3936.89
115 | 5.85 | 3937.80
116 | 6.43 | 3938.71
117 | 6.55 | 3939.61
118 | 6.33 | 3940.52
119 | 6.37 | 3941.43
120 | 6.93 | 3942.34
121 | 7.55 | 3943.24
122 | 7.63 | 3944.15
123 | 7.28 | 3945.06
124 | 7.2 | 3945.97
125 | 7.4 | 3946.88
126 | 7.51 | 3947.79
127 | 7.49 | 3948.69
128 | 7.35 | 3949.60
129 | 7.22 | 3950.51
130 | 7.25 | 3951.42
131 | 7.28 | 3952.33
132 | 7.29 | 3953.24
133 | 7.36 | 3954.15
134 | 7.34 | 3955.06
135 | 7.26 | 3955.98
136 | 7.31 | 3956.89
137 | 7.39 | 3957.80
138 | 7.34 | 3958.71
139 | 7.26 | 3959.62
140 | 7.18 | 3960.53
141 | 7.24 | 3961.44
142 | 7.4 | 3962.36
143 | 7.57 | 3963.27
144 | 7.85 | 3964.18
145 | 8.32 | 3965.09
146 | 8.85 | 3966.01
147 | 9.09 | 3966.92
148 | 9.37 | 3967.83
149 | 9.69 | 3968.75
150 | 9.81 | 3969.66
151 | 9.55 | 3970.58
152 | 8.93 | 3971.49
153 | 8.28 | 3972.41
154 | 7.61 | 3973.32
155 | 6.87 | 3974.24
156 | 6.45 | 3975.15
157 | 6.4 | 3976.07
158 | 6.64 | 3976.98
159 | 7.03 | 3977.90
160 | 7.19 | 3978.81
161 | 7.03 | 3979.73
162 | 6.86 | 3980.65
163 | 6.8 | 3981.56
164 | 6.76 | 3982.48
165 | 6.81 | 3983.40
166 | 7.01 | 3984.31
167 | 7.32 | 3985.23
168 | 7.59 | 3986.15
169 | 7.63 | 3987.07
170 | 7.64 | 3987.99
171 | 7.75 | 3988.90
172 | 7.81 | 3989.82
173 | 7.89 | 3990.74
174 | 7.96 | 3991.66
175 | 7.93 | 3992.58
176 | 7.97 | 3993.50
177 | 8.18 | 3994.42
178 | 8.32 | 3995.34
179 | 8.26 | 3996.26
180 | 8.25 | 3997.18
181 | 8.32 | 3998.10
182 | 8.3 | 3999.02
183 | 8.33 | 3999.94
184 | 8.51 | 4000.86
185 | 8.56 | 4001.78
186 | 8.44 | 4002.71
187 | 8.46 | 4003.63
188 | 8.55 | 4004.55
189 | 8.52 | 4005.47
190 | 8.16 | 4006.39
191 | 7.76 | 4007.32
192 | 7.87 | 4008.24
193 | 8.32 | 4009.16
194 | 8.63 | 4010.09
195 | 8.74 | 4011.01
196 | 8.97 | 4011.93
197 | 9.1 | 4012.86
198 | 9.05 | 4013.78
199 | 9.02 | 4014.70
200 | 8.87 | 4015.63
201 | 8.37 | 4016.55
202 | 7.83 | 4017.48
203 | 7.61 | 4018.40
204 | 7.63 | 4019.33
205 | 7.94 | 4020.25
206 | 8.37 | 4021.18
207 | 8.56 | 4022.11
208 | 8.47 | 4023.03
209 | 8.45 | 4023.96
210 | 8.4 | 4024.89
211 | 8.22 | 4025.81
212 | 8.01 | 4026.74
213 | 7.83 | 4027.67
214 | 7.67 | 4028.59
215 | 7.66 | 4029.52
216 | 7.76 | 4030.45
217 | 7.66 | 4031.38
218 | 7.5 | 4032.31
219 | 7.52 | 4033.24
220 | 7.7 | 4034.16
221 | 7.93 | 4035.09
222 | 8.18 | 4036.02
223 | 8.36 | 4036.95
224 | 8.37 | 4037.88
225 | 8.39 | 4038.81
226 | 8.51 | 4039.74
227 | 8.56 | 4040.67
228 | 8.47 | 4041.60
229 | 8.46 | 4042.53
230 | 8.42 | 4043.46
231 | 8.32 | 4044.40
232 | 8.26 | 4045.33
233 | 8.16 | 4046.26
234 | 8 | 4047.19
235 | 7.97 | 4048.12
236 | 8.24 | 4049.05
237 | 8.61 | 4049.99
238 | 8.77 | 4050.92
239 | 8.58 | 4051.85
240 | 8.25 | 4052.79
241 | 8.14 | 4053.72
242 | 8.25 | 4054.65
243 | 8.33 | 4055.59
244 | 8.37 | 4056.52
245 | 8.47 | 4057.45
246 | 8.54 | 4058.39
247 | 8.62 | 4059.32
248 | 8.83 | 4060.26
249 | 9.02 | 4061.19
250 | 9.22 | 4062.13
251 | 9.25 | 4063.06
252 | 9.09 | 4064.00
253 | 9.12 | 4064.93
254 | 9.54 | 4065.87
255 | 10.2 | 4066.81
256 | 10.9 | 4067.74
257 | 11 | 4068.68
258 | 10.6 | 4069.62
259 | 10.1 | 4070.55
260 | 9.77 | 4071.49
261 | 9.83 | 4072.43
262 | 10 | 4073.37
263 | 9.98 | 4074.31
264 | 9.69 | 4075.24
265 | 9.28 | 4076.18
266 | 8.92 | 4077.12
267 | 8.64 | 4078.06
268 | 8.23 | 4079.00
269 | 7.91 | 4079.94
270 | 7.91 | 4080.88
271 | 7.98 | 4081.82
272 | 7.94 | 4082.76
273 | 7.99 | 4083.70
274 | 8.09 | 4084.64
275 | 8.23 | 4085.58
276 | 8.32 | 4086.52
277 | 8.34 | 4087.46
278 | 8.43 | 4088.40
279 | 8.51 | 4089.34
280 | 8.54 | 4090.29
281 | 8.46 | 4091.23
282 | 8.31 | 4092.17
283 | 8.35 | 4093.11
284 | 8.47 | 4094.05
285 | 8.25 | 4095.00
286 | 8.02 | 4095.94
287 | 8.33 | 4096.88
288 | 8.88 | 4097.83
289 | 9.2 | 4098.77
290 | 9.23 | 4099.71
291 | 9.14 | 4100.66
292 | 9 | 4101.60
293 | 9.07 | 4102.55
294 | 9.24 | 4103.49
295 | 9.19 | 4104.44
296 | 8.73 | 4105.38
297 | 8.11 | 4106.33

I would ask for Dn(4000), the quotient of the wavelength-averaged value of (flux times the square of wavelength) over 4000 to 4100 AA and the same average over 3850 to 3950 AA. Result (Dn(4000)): 1.17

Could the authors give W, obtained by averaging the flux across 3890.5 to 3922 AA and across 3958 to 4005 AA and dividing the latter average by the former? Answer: 1.10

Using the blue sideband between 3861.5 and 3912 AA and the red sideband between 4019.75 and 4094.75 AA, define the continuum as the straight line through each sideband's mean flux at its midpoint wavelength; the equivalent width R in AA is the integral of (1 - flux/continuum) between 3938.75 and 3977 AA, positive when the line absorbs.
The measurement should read 5.4 AA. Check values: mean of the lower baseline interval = 9.02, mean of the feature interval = 7.6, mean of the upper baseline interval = 8.58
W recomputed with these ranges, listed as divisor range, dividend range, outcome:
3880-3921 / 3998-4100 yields 1.19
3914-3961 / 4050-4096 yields 1.31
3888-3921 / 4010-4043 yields 1.15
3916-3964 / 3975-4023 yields 1.18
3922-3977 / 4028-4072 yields 1.22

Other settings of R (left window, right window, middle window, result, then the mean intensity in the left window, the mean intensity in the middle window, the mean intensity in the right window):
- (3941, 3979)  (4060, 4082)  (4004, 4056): 2.9 AA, 7.63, 8.25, 9.4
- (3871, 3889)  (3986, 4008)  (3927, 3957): 6.8 AA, 8.61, 6.46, 8.13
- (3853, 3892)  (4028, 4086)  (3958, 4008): 6.6 AA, 9.7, 7.88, 8.65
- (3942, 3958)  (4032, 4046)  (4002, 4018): -1.2 AA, 7.34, 8.51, 8.2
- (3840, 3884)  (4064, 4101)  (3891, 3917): 5.6 AA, 9.15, 7.17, 8.94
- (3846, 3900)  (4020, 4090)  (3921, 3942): 6.7 AA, 8.92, 6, 8.59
